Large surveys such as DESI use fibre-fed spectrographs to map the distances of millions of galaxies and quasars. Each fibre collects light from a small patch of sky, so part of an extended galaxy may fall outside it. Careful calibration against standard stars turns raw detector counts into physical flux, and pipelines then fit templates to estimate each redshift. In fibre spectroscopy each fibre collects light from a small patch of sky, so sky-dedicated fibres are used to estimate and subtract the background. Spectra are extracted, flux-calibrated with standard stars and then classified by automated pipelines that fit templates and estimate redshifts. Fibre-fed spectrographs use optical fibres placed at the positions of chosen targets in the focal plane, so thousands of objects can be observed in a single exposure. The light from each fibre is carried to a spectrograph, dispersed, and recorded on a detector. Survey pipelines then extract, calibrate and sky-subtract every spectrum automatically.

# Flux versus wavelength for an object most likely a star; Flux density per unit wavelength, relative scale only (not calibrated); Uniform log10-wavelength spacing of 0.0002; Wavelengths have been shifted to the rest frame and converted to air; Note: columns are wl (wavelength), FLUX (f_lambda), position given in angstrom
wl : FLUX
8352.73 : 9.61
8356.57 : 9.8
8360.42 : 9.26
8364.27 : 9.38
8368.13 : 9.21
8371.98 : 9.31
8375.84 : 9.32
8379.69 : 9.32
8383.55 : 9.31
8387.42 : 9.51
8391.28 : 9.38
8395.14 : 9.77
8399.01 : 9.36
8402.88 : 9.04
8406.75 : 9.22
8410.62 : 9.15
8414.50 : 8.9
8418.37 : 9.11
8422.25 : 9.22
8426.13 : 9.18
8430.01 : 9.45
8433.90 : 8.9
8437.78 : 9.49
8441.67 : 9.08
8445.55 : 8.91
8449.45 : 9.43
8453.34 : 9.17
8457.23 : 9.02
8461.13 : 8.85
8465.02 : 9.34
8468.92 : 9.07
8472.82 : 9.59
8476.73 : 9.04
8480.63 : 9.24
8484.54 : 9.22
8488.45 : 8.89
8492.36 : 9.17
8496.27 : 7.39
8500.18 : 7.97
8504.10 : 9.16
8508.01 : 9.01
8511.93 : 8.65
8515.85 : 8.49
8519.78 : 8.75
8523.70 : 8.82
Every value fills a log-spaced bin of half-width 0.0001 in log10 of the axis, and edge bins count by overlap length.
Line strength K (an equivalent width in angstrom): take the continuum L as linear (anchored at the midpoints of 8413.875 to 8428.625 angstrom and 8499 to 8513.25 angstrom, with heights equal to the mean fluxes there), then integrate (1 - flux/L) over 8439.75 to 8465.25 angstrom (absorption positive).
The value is -0.3 angstrom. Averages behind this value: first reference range 9.14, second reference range 8.74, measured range 9.1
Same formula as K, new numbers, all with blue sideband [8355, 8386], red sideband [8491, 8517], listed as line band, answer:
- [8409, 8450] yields -0.7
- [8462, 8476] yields -0.8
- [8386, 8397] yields -0.4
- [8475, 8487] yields -0.7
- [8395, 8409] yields -0.2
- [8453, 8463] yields -0.2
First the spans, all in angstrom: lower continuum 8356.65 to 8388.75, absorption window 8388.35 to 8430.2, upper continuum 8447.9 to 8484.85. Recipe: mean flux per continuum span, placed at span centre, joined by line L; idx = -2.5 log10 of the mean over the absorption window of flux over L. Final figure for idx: 0.00 mag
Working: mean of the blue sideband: 9.35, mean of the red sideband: 9.19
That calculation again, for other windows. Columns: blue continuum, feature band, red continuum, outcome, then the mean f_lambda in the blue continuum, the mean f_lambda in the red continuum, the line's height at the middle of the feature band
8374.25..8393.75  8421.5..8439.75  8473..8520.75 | -0.013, 9.38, 8.78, 9.13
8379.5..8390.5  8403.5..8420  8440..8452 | 0.022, 9.39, 9.14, 9.28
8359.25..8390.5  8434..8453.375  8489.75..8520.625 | -0.031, 9.33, 8.57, 8.93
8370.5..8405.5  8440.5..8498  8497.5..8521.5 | -0.019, 9.37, 8.63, 8.88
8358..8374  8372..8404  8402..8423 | -0.020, 9.3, 9.1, 9.21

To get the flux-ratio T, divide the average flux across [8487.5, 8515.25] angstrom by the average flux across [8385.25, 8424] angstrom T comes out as 0.93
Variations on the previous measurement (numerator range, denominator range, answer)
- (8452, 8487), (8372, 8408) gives 0.98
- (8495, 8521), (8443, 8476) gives 0.93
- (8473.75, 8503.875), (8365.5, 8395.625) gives 0.93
